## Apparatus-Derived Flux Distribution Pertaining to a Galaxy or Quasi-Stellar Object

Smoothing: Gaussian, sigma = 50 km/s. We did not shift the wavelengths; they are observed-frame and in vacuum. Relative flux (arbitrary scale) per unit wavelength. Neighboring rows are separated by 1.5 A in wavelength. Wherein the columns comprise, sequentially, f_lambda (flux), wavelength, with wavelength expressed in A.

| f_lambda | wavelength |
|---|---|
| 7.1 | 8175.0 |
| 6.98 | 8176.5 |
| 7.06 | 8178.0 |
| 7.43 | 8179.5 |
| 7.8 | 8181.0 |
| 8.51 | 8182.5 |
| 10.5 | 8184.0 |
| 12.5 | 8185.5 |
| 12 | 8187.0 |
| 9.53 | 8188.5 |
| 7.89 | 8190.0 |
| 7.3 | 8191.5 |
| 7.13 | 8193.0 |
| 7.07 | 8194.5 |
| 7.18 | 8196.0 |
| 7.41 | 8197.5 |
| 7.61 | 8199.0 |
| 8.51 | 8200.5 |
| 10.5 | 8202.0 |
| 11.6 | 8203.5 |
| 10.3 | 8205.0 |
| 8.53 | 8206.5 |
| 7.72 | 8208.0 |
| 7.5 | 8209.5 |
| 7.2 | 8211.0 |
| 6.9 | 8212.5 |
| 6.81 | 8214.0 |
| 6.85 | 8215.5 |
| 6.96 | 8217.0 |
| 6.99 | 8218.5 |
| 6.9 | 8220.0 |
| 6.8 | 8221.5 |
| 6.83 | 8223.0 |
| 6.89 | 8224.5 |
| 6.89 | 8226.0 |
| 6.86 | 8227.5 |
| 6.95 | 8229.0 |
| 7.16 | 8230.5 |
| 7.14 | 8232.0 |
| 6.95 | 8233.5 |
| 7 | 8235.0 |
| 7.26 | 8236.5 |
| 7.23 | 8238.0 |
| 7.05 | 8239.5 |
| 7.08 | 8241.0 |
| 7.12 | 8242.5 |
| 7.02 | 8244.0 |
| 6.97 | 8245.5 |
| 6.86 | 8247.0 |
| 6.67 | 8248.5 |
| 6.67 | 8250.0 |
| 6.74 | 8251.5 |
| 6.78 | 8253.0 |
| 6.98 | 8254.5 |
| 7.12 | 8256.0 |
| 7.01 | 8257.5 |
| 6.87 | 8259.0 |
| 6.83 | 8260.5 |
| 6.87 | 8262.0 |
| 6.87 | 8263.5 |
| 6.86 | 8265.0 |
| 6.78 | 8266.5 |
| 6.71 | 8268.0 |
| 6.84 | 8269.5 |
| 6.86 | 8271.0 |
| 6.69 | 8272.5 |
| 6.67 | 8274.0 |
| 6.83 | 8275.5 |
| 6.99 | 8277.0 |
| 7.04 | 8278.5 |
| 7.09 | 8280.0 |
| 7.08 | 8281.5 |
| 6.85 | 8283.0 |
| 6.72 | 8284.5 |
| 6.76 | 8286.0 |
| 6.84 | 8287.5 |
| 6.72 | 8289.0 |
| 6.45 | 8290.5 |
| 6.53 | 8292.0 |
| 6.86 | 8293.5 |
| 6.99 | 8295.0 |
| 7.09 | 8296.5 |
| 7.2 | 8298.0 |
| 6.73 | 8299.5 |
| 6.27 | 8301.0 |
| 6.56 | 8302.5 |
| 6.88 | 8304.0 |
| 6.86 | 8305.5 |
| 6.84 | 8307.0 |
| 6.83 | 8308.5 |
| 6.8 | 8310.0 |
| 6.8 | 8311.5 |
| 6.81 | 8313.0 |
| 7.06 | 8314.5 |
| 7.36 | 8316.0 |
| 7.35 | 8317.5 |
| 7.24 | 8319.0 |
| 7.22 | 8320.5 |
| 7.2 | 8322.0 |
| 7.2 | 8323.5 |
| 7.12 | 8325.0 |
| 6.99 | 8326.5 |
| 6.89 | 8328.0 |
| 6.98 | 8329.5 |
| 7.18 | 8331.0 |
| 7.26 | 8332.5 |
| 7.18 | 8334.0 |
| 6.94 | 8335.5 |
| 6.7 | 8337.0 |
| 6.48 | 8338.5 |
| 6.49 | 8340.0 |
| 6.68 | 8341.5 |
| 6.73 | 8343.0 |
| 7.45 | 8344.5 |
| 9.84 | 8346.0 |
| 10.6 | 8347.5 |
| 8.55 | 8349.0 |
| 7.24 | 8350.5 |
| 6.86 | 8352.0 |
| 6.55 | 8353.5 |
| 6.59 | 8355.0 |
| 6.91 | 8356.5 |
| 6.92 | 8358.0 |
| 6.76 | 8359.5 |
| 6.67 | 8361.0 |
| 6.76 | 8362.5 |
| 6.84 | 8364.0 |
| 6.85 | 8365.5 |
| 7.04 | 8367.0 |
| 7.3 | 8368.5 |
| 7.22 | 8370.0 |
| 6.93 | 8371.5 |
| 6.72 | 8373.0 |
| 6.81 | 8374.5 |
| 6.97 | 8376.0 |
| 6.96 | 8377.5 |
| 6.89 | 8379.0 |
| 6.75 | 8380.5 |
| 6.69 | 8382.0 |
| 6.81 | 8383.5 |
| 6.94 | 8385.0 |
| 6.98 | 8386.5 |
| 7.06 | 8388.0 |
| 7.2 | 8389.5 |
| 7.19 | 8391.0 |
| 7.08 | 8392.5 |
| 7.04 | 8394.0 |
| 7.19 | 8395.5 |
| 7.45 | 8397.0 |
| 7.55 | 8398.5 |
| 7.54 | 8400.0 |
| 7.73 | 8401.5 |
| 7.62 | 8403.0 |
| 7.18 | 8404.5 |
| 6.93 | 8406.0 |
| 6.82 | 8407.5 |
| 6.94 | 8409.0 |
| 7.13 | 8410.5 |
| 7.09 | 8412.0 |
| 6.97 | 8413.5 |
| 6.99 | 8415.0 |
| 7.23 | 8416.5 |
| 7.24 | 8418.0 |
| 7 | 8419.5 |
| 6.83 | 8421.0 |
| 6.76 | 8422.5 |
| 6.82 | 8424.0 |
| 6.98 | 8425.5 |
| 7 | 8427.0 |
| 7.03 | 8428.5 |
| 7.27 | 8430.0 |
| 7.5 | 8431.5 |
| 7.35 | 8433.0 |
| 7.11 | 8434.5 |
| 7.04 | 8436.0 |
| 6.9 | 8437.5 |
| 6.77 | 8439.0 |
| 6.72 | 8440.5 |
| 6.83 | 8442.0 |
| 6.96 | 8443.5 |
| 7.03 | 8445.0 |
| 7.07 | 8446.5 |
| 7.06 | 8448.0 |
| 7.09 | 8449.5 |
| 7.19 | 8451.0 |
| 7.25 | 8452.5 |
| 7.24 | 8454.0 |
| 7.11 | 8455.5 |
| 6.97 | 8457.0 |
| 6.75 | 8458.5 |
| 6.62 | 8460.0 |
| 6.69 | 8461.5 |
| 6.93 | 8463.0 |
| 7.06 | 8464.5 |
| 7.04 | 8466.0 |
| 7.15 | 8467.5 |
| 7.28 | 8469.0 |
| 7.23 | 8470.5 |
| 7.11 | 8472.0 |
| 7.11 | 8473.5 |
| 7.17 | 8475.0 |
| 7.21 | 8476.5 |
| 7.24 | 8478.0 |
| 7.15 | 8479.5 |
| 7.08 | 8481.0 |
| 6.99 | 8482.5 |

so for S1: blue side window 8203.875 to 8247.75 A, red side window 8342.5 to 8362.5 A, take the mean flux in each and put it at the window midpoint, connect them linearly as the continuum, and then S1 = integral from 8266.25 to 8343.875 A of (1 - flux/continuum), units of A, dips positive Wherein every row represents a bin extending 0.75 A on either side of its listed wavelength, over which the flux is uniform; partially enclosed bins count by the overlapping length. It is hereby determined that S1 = 5.32 A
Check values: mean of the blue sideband 7.23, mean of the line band 6.89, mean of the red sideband 7.49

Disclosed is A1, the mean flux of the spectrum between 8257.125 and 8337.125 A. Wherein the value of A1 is 6.91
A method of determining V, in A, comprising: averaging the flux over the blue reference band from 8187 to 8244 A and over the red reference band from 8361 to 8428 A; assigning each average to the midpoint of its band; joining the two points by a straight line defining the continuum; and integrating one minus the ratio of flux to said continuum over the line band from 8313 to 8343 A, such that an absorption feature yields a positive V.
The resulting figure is 1.0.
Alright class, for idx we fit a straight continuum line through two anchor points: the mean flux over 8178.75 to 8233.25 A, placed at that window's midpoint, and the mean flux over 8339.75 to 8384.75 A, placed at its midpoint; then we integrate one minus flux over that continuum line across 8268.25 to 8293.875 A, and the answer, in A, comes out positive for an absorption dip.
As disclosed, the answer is 2.7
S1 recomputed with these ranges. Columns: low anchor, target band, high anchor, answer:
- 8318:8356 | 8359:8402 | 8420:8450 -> 0.8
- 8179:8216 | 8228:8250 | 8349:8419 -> 3.1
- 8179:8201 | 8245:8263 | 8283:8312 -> 1.5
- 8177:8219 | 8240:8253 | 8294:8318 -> 1.4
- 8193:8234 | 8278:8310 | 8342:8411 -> 2.5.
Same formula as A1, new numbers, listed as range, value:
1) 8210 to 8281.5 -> 6.93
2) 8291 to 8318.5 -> 6.88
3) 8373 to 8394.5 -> 6.95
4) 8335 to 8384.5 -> 7.11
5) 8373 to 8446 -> 7.06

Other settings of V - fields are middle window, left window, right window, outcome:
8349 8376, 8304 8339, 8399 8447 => 0.4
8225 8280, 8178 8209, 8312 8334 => 7.6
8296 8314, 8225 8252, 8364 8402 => 0.6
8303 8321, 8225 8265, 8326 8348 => 0.6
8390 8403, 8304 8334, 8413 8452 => -0.6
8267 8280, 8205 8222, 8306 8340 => 0.6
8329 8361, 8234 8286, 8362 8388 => -1.6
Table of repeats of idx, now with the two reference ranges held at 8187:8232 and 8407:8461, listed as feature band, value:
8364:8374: 0.3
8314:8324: 0.2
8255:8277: 2.1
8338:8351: -0.9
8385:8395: 0.1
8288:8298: 0.9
